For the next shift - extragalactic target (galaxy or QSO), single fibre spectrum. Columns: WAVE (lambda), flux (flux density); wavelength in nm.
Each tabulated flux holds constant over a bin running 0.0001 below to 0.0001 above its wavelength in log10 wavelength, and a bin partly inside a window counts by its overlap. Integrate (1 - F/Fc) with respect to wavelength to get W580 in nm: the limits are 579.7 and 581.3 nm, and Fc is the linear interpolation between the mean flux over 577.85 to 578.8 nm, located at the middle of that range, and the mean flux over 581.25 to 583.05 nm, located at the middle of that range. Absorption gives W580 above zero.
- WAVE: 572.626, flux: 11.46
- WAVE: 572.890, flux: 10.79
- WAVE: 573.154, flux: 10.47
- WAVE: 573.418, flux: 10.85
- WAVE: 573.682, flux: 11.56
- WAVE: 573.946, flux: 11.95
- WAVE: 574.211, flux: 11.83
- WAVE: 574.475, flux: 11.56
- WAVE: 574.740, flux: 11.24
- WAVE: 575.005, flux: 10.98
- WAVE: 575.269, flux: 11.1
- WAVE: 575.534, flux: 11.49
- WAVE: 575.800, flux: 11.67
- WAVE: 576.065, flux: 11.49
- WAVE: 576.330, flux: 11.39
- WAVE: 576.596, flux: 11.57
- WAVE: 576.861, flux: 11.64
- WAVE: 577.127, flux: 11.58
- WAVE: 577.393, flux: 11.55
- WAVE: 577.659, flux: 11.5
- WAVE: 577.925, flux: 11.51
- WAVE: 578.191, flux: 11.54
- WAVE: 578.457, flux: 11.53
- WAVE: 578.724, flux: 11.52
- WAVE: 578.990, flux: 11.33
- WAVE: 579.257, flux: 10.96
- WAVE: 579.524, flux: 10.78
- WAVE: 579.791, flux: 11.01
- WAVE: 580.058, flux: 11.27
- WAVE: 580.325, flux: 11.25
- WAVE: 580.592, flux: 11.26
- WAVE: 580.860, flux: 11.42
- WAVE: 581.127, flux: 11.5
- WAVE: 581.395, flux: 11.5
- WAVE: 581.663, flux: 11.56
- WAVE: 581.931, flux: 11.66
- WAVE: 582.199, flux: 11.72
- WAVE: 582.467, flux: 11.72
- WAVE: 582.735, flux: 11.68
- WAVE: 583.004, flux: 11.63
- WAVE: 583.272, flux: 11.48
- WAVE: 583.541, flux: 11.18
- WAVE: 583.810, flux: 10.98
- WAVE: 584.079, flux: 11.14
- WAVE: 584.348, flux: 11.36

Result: 0.04 nm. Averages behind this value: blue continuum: 11.5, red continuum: 11.6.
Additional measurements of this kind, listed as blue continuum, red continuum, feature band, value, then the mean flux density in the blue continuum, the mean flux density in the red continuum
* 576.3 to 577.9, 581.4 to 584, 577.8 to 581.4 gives 0.068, 11.5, 11.5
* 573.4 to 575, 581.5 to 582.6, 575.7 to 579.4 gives 0.028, 11.5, 11.7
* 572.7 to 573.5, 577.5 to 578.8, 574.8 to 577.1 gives -0.048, 10.7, 11.5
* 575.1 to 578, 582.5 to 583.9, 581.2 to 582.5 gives -0.021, 11.5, 11.4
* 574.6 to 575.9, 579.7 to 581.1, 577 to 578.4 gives -0.032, 11.3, 11.3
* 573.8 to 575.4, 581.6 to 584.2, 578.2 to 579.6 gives 0.023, 11.4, 11.5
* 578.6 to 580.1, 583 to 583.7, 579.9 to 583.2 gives -0.071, 11.1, 11.4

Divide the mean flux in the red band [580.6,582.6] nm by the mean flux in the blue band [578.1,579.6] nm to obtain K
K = 1.0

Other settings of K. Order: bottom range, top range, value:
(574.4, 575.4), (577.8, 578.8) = 1.03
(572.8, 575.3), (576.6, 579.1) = 1.03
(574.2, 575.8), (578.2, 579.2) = 1.01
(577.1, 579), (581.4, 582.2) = 1.01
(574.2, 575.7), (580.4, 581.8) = 1.01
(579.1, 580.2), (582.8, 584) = 1.03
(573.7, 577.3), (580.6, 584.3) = 1.00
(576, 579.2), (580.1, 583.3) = 1.00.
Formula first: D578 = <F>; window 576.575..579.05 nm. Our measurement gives 11.5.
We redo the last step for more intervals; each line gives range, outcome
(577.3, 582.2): 11.4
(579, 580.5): 11.1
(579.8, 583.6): 11.5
